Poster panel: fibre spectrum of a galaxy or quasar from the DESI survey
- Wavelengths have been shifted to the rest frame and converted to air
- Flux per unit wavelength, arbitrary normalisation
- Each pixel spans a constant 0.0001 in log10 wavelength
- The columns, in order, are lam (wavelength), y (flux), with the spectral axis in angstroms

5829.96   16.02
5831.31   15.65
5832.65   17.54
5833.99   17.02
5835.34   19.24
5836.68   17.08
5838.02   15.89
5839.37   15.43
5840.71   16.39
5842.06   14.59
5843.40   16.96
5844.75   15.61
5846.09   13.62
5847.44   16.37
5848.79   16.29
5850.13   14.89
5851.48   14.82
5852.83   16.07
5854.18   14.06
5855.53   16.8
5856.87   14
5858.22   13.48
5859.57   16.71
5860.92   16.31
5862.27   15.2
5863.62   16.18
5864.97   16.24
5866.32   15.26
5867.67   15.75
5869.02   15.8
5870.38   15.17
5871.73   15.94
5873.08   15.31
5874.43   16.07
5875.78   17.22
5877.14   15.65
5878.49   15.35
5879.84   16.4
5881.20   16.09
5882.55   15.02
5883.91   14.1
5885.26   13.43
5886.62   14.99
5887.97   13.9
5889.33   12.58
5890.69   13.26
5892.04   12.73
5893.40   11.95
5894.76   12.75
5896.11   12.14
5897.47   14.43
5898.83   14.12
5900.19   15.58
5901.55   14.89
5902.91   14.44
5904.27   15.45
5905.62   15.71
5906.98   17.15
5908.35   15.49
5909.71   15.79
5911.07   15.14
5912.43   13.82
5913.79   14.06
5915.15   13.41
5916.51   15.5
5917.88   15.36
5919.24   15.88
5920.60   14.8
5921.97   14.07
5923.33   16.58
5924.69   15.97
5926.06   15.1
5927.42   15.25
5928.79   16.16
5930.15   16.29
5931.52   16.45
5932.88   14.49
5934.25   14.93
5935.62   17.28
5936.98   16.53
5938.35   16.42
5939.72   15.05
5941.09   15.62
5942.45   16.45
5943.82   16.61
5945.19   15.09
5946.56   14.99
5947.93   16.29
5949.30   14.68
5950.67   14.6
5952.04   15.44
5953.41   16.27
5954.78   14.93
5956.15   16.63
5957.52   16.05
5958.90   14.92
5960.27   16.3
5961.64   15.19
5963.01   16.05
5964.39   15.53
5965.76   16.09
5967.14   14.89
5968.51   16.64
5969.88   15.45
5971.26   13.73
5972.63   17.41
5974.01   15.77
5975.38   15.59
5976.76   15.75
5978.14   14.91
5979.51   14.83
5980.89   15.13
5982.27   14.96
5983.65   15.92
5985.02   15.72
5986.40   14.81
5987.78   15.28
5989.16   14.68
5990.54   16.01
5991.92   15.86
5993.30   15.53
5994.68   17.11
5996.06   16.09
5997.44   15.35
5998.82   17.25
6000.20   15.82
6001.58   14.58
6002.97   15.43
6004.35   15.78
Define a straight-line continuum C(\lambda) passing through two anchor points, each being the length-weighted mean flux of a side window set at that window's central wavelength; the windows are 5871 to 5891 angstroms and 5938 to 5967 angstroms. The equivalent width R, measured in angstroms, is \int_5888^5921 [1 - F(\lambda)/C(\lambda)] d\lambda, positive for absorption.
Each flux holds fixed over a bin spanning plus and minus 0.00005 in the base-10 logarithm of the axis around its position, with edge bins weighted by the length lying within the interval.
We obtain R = 1.8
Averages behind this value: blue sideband 15.1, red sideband 15.6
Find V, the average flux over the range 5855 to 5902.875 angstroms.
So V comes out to 14.9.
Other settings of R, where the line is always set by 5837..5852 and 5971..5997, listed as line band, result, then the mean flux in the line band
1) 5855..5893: 1.0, 15.1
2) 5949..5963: 0.0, 15.6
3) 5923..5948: -0.5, 15.9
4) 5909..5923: 0.7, 14.8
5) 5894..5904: 0.9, 14.1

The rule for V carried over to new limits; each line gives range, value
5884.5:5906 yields 13.9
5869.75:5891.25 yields 15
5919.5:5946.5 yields 15.7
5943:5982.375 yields 15.6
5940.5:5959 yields 15.6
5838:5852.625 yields 15.5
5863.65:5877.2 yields 15.9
